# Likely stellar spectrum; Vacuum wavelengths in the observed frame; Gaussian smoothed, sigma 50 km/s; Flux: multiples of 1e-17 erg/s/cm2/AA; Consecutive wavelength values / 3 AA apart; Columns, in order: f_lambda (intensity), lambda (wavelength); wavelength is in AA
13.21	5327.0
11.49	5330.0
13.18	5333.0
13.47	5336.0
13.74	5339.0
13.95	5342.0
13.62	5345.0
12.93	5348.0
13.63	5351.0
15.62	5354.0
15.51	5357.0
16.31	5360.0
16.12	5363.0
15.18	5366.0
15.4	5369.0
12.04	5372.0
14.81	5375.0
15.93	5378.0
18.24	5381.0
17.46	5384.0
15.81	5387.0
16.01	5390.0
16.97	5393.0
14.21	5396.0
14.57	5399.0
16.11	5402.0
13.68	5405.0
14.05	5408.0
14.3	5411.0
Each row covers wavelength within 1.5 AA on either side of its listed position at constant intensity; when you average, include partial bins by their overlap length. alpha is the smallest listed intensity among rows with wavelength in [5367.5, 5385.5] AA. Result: 12.04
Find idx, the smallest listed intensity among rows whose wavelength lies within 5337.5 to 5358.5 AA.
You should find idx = 12.93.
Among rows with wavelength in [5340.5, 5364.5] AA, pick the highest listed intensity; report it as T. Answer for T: 16.31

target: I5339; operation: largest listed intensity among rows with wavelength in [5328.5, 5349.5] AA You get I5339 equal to 13.95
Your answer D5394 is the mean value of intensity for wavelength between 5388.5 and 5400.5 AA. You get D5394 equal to 15.4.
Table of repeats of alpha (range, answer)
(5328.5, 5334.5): 11.49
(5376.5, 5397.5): 14.21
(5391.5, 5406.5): 13.68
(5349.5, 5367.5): 13.63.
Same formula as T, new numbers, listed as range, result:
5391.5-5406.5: 16.97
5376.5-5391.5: 18.24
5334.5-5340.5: 13.74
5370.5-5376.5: 14.81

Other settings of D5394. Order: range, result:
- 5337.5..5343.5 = 13.8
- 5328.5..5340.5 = 13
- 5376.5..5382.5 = 17.1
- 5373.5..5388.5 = 16.4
